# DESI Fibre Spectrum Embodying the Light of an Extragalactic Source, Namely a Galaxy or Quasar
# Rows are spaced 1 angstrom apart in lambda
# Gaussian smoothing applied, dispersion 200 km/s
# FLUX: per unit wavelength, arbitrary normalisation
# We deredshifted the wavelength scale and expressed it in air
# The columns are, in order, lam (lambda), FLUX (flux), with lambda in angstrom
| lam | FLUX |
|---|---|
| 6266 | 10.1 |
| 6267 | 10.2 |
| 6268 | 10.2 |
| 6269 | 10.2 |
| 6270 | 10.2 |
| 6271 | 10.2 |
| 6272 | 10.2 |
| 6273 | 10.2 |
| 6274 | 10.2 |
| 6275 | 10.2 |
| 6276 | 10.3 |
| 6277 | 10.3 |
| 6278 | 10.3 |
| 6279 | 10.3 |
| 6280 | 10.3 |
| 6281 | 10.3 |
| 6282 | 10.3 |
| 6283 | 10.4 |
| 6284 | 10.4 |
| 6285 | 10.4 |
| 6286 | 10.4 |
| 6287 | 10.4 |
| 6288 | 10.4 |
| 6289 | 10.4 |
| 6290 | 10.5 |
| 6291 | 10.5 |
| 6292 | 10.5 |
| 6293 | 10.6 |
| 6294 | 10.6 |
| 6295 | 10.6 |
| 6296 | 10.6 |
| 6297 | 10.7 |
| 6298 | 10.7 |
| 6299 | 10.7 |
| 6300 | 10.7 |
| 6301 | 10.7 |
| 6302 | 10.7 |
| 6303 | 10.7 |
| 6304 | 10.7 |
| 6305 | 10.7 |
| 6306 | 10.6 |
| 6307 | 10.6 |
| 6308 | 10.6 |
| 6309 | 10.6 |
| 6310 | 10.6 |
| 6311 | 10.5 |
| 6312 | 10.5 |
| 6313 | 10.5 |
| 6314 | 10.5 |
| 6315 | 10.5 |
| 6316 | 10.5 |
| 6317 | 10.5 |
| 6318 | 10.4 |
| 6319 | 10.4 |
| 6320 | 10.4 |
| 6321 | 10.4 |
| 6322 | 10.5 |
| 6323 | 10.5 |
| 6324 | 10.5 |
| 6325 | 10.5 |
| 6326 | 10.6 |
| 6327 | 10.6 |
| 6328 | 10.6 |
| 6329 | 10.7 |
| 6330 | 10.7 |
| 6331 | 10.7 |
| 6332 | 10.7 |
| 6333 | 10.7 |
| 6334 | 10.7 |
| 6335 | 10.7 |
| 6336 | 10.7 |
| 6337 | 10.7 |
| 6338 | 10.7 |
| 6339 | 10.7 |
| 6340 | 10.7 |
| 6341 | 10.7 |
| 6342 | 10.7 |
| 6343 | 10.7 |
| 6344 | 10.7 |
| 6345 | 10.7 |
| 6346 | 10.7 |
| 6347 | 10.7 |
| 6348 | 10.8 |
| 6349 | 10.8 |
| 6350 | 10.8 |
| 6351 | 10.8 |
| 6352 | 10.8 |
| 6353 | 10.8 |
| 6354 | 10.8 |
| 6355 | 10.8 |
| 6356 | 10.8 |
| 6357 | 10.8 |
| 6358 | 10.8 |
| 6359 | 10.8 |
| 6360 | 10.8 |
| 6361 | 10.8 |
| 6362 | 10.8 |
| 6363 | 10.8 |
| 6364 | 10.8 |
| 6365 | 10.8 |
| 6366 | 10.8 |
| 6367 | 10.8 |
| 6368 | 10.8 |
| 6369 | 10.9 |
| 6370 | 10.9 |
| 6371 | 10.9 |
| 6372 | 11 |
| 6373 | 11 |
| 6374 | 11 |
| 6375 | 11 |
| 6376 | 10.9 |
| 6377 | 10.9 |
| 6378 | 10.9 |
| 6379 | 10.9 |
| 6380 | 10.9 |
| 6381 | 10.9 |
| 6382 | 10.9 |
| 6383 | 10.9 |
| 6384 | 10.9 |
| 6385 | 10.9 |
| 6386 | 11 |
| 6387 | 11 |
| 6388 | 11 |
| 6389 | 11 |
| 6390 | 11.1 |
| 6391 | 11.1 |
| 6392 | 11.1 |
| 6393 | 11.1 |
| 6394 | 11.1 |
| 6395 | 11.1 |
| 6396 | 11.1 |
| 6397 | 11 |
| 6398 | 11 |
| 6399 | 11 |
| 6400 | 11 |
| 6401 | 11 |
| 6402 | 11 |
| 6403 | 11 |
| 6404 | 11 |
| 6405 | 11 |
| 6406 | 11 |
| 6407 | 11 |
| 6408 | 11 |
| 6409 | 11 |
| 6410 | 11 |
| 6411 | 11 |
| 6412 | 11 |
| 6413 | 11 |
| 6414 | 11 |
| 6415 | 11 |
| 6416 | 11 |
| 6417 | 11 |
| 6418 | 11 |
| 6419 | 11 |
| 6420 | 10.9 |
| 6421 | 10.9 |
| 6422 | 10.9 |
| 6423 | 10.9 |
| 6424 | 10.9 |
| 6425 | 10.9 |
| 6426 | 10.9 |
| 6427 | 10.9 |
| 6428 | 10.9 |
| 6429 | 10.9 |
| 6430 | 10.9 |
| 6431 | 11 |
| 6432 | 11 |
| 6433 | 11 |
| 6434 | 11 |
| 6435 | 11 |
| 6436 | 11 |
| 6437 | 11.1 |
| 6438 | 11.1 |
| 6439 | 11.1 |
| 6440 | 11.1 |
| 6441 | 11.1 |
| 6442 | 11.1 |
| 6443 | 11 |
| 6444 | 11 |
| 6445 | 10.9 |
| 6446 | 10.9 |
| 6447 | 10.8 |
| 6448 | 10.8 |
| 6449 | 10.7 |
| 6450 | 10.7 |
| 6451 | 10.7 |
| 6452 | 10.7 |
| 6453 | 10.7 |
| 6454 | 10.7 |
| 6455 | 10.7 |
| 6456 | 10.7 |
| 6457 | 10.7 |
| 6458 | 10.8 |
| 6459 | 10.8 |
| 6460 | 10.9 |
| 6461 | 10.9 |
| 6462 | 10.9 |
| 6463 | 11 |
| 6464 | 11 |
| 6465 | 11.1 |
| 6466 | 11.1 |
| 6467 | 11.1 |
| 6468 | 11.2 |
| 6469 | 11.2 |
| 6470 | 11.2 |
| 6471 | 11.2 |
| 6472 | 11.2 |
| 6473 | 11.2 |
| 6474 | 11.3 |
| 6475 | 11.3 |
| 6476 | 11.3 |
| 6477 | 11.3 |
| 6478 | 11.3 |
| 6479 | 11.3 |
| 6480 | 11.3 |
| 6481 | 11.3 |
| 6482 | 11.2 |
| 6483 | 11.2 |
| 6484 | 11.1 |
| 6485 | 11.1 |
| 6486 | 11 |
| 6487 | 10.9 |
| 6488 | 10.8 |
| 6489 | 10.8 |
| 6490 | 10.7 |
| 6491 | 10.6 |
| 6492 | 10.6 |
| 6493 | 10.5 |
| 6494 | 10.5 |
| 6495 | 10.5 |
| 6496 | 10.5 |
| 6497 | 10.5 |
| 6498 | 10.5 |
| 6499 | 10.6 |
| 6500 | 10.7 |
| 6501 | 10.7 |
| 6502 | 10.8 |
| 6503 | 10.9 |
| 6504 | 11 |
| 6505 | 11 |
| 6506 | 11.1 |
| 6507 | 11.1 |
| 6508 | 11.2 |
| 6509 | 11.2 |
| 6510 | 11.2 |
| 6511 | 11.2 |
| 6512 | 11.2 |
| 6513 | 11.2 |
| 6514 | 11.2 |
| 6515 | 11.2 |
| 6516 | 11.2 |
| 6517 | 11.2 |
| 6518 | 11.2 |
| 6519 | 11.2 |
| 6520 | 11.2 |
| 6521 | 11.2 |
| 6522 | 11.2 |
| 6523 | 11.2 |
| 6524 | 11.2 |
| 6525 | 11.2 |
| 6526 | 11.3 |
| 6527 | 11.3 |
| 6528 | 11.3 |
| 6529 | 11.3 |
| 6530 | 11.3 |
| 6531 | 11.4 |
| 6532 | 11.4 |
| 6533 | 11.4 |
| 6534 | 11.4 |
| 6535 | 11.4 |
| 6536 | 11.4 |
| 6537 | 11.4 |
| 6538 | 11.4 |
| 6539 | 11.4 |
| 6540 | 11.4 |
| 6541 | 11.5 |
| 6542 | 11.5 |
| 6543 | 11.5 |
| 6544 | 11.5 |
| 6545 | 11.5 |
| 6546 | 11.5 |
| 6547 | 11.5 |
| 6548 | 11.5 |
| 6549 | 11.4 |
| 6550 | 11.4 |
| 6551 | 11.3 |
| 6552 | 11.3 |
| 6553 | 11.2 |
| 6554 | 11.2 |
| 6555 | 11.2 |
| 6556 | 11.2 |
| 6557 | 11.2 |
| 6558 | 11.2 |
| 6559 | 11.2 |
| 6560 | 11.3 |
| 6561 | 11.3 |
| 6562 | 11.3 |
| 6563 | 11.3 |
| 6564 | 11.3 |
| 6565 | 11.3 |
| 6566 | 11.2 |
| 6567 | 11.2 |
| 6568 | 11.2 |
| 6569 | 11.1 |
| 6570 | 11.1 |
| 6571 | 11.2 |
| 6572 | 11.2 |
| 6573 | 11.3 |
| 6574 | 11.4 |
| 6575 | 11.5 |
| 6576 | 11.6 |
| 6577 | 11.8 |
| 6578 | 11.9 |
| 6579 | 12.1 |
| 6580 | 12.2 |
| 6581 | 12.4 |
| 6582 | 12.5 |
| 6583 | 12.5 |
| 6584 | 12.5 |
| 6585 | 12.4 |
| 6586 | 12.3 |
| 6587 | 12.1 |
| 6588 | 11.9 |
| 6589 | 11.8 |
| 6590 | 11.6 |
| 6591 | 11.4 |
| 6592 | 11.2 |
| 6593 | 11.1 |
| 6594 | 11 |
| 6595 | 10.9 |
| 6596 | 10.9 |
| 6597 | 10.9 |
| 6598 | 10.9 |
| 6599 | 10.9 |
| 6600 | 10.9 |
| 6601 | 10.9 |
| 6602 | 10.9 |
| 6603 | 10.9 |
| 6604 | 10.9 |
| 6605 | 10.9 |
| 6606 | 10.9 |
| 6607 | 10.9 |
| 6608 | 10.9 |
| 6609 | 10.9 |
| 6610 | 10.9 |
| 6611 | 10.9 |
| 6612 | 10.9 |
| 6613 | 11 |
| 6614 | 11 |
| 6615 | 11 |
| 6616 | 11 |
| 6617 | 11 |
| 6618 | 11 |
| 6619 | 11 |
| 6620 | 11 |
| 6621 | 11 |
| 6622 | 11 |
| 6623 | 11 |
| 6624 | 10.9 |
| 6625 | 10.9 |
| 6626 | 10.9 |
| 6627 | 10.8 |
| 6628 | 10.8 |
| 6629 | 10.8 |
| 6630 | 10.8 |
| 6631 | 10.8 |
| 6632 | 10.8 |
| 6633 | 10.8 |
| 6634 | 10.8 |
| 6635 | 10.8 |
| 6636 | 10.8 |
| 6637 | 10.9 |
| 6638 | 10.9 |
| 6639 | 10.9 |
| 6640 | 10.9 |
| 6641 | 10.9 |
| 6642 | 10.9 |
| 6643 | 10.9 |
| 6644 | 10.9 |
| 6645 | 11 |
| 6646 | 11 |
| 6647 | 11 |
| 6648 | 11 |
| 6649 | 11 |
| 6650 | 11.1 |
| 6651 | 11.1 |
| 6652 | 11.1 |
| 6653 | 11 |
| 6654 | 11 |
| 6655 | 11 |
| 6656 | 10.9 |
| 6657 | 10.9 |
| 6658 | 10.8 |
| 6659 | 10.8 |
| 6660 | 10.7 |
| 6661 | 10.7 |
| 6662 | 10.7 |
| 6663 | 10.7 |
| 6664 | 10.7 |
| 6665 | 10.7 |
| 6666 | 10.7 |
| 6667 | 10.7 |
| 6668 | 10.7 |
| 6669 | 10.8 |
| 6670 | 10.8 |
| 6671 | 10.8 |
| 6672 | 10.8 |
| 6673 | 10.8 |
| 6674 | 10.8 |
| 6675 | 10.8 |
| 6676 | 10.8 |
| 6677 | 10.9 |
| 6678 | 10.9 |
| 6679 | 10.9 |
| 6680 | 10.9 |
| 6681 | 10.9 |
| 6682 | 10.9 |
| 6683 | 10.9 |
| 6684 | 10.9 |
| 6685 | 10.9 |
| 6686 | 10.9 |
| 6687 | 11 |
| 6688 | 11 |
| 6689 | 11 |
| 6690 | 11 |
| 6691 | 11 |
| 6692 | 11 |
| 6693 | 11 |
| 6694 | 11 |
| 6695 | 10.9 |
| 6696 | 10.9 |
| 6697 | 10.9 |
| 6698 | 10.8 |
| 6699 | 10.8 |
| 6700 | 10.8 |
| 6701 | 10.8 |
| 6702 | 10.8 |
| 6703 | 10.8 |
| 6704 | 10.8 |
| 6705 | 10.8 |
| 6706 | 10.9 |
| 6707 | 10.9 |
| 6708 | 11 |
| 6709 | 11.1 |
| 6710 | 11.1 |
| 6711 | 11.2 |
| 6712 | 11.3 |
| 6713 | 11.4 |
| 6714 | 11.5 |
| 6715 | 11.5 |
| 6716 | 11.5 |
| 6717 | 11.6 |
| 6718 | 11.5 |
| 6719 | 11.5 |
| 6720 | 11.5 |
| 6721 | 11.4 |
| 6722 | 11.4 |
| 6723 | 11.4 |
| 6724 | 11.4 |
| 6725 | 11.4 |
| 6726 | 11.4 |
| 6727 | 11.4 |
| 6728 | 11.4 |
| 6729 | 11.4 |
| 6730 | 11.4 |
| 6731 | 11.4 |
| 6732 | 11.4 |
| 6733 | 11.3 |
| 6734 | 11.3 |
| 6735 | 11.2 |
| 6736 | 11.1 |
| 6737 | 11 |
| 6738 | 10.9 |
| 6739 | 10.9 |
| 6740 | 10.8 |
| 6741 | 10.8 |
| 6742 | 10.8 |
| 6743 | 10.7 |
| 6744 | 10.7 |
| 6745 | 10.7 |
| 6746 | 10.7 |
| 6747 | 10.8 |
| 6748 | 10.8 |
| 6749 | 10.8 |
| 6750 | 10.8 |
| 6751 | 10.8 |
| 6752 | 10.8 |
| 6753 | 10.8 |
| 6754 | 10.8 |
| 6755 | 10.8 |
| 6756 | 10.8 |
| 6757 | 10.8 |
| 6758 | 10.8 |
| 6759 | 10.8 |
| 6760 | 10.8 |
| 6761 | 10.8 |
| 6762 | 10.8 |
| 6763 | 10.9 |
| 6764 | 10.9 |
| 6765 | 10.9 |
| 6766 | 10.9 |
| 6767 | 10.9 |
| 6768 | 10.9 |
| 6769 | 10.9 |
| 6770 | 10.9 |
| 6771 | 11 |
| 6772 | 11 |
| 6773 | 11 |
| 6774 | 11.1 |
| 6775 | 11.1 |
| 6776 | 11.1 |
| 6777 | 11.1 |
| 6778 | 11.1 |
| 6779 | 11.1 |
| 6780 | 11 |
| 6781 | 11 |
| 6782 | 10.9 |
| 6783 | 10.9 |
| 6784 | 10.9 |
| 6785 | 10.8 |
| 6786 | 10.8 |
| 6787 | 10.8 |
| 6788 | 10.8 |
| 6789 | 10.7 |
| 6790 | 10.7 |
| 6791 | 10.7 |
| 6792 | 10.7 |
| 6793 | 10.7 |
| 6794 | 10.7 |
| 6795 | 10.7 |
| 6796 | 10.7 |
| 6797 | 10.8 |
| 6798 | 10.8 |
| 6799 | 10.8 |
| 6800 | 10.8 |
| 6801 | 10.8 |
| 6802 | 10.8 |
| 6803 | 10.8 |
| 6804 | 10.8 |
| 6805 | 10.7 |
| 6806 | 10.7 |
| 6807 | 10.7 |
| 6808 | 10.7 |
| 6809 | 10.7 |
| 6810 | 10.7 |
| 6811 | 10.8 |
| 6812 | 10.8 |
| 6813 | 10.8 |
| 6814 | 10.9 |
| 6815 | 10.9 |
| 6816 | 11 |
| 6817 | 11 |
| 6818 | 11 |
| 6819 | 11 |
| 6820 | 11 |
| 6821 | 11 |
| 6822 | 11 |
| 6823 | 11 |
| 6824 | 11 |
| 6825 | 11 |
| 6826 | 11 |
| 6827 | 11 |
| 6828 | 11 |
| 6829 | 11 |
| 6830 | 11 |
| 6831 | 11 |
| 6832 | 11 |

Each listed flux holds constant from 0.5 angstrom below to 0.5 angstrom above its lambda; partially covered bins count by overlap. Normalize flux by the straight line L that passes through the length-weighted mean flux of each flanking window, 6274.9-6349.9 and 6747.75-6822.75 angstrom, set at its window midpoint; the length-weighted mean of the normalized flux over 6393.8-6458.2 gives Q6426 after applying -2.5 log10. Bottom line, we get -0.03 mag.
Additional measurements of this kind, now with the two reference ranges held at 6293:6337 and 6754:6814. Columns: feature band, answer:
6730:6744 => -0.02 mag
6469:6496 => -0.03 mag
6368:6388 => -0.03 mag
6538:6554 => -0.07 mag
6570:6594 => -0.10 mag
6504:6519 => -0.05 mag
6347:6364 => -0.02 mag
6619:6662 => -0.01 mag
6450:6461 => -0.01 mag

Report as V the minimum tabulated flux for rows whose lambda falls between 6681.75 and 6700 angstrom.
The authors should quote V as 10.8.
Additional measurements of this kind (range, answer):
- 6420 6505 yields 10.5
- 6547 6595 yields 10.9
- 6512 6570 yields 11.1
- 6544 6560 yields 11.2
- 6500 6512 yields 10.7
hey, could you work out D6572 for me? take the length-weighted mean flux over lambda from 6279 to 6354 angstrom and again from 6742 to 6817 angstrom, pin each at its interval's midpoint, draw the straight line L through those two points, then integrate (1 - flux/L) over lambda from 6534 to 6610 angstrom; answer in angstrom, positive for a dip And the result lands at -4.7 angstrom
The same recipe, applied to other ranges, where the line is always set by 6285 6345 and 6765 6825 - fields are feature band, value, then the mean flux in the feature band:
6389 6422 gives -1.1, 11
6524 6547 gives -1.4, 11.4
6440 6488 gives -1.5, 11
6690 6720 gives -0.7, 11.1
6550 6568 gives -0.9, 11.2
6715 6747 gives -1.1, 11.2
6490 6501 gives 0.1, 10.6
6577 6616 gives -2.2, 11.4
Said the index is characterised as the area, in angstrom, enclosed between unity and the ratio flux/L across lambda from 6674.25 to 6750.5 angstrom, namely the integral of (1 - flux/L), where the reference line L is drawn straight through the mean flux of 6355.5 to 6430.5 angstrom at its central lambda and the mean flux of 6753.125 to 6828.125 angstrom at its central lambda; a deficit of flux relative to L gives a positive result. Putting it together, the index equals -1.18 angstrom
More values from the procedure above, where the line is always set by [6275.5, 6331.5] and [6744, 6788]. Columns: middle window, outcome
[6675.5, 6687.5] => -0.1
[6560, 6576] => -0.8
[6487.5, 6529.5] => -1.2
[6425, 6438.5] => -0.4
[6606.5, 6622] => -0.3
